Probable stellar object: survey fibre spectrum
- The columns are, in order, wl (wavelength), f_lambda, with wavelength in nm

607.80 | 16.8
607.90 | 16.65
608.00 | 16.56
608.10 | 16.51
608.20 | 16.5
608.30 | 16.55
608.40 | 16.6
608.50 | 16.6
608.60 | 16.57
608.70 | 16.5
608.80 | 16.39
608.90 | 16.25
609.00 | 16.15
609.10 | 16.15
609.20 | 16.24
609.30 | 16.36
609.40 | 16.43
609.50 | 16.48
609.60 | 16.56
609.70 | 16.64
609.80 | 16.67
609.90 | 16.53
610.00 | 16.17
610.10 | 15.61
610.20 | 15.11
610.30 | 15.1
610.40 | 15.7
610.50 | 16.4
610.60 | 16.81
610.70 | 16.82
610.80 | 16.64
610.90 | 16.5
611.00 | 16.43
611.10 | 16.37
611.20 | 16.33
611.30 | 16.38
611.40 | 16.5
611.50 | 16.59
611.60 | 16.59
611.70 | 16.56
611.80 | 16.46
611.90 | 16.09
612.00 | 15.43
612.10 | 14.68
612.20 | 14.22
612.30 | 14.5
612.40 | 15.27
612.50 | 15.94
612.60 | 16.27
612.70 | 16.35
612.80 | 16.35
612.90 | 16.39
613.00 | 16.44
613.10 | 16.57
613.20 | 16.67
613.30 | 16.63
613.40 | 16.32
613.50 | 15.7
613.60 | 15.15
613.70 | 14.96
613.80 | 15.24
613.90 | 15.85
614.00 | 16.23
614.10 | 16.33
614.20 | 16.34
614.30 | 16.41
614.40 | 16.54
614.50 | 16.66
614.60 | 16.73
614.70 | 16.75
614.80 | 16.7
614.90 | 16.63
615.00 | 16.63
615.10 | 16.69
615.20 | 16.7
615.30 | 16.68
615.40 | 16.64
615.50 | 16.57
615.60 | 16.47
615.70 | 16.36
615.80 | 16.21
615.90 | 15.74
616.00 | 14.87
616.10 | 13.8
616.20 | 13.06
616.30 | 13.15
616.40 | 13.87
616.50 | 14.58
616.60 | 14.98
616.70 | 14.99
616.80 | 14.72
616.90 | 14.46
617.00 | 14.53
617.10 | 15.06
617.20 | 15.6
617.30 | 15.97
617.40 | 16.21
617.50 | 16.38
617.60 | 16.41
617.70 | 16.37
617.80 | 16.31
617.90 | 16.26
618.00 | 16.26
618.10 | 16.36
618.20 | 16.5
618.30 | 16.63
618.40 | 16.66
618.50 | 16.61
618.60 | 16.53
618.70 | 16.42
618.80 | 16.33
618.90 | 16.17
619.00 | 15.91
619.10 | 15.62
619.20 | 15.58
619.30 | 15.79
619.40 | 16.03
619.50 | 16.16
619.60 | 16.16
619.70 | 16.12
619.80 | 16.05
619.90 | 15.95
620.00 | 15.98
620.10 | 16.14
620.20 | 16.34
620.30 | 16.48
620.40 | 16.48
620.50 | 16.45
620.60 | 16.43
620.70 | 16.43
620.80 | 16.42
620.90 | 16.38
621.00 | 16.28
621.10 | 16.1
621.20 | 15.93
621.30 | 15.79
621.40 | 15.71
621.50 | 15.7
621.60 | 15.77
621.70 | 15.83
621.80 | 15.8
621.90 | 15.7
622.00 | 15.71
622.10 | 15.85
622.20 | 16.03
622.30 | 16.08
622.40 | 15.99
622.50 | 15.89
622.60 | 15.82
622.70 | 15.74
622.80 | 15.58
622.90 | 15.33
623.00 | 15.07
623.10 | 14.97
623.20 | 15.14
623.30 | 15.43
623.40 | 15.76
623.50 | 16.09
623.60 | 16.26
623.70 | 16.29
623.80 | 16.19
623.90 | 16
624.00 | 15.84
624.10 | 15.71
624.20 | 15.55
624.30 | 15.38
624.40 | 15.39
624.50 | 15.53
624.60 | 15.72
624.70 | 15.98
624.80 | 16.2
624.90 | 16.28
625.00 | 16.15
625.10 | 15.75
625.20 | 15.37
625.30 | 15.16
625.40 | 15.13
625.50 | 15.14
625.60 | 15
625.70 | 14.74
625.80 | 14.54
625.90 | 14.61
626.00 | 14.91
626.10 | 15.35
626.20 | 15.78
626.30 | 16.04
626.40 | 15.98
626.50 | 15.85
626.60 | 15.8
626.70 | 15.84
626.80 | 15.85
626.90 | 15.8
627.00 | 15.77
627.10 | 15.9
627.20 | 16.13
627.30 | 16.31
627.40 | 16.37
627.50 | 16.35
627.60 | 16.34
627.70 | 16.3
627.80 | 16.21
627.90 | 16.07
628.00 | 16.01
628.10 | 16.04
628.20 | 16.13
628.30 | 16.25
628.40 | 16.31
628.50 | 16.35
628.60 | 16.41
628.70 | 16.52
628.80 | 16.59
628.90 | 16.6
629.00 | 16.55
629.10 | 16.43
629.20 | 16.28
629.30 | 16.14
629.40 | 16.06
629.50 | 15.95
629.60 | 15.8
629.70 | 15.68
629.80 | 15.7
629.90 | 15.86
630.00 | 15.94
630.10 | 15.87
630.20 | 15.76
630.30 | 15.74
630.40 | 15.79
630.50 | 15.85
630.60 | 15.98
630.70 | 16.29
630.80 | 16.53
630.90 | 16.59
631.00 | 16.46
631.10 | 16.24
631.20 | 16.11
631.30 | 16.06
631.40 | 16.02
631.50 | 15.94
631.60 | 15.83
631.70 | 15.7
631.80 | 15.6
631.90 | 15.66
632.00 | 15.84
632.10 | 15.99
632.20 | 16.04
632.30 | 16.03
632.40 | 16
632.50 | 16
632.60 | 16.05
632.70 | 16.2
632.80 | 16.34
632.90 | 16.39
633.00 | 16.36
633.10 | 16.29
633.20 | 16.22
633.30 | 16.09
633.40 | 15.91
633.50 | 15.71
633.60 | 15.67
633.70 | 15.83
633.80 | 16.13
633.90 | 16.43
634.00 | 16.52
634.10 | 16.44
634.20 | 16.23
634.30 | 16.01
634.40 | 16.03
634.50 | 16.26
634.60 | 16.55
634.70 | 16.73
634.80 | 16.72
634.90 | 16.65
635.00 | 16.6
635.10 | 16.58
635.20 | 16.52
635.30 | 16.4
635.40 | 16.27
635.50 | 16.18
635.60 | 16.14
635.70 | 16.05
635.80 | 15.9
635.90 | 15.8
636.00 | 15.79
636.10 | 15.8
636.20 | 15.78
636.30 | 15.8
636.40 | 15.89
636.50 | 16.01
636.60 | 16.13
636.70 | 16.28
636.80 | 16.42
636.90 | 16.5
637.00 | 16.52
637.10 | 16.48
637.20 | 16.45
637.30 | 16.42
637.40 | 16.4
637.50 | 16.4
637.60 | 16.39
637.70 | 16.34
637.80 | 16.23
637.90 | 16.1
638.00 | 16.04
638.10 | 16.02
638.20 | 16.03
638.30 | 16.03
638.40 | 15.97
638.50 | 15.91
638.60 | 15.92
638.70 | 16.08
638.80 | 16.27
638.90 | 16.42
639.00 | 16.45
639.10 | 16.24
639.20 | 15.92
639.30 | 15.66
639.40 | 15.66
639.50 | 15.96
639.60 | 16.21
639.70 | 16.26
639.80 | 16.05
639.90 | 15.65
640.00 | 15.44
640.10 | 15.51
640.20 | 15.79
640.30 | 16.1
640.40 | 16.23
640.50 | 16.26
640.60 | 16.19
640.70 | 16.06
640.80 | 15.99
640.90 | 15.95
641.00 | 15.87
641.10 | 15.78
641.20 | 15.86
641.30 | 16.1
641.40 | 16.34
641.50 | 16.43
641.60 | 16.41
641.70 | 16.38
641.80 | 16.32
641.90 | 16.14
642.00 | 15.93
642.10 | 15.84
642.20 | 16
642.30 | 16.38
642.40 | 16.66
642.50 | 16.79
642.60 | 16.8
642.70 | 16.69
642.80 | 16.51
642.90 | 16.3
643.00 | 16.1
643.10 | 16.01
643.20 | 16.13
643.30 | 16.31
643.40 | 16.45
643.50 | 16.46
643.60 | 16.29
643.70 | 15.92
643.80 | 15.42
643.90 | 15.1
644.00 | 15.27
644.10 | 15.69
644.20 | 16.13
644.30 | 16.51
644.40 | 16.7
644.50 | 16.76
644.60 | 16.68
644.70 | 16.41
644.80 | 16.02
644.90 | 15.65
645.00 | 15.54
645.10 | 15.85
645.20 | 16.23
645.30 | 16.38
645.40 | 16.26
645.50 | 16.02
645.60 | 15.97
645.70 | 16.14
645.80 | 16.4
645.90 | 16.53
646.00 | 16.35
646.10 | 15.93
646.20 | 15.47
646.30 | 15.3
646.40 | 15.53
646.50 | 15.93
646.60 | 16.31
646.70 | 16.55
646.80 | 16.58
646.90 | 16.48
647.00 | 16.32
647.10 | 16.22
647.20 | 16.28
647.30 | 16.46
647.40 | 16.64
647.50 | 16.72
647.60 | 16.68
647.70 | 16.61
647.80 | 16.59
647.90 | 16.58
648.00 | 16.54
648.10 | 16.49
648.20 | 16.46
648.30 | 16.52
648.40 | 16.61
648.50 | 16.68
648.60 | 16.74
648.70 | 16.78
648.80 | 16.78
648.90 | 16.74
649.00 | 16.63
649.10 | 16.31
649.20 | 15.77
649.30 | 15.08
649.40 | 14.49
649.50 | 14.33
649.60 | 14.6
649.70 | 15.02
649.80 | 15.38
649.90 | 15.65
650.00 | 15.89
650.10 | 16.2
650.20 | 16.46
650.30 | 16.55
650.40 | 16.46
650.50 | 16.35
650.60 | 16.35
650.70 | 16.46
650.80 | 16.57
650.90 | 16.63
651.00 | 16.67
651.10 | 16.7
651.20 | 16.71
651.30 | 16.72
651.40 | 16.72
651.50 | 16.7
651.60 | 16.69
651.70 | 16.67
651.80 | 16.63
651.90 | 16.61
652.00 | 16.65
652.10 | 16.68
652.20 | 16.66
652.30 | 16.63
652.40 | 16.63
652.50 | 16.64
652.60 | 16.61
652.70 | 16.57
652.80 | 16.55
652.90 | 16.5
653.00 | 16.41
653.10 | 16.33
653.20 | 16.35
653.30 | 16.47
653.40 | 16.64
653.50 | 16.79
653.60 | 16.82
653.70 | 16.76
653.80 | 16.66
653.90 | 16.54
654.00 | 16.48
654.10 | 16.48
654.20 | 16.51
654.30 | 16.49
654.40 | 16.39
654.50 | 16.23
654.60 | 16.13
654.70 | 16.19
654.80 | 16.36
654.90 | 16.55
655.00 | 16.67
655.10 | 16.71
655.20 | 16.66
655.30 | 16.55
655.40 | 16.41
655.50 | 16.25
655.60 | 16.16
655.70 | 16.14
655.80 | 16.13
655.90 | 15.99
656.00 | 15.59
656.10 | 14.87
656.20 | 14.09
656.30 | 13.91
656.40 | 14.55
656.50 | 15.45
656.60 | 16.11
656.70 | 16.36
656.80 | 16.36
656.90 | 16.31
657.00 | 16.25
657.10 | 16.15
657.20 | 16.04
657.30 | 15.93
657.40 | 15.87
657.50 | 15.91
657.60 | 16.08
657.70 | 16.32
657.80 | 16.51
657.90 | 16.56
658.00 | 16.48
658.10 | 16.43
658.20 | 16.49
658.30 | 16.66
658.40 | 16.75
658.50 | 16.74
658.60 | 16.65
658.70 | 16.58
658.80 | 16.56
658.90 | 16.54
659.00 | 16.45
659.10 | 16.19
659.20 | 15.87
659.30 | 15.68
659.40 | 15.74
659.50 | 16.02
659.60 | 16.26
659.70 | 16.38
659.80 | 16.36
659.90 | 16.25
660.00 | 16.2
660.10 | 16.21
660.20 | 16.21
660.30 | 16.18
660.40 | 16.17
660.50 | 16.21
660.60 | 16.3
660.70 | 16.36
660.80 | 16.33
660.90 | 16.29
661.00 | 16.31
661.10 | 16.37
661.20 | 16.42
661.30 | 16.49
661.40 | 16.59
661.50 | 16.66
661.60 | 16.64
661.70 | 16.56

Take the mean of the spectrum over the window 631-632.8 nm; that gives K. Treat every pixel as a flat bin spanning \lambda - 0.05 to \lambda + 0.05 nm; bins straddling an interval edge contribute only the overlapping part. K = 16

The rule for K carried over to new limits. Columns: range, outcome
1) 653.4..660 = 16.2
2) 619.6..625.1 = 15.9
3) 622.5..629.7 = 15.8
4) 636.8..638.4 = 16.3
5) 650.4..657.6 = 16.3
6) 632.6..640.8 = 16.2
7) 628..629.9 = 16.2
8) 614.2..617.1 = 15.6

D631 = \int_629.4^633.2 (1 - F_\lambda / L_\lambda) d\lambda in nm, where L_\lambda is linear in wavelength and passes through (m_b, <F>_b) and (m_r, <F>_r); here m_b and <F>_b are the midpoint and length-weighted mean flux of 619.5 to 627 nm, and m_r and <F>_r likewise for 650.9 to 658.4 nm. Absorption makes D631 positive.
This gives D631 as -0.02 nm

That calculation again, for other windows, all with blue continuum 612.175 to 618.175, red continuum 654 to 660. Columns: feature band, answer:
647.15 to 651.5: -0.05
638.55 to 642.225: 0.00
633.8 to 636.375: -0.04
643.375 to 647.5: -0.02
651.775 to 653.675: -0.05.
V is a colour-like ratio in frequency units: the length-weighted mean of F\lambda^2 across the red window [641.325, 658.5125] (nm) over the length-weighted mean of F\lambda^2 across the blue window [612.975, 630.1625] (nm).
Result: 1.1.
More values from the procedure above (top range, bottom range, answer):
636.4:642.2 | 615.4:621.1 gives 1.09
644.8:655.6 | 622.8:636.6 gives 1.09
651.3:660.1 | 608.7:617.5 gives 1.17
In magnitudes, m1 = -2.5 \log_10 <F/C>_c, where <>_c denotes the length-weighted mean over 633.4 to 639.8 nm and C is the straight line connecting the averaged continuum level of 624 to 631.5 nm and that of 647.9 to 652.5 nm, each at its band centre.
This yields -0.01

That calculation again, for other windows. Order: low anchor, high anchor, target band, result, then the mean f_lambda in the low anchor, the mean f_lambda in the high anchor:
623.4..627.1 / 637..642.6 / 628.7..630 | -0.02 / 15.6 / 16.1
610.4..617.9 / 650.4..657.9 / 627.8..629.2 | -0.02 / 15.9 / 16.3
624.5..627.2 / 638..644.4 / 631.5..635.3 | -0.02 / 15.6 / 16.1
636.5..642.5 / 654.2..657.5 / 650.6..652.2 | -0.04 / 16.1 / 16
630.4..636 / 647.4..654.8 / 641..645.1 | 0.01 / 16.2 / 16.4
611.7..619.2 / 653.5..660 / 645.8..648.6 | -0.02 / 15.9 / 16.2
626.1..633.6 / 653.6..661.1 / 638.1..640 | 0.01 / 16.1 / 16.2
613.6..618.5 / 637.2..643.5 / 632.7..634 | 0.00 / 15.8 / 16.2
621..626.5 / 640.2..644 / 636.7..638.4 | -0.02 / 15.7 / 16.2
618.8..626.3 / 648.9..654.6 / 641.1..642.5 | 0.00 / 15.8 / 16.3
